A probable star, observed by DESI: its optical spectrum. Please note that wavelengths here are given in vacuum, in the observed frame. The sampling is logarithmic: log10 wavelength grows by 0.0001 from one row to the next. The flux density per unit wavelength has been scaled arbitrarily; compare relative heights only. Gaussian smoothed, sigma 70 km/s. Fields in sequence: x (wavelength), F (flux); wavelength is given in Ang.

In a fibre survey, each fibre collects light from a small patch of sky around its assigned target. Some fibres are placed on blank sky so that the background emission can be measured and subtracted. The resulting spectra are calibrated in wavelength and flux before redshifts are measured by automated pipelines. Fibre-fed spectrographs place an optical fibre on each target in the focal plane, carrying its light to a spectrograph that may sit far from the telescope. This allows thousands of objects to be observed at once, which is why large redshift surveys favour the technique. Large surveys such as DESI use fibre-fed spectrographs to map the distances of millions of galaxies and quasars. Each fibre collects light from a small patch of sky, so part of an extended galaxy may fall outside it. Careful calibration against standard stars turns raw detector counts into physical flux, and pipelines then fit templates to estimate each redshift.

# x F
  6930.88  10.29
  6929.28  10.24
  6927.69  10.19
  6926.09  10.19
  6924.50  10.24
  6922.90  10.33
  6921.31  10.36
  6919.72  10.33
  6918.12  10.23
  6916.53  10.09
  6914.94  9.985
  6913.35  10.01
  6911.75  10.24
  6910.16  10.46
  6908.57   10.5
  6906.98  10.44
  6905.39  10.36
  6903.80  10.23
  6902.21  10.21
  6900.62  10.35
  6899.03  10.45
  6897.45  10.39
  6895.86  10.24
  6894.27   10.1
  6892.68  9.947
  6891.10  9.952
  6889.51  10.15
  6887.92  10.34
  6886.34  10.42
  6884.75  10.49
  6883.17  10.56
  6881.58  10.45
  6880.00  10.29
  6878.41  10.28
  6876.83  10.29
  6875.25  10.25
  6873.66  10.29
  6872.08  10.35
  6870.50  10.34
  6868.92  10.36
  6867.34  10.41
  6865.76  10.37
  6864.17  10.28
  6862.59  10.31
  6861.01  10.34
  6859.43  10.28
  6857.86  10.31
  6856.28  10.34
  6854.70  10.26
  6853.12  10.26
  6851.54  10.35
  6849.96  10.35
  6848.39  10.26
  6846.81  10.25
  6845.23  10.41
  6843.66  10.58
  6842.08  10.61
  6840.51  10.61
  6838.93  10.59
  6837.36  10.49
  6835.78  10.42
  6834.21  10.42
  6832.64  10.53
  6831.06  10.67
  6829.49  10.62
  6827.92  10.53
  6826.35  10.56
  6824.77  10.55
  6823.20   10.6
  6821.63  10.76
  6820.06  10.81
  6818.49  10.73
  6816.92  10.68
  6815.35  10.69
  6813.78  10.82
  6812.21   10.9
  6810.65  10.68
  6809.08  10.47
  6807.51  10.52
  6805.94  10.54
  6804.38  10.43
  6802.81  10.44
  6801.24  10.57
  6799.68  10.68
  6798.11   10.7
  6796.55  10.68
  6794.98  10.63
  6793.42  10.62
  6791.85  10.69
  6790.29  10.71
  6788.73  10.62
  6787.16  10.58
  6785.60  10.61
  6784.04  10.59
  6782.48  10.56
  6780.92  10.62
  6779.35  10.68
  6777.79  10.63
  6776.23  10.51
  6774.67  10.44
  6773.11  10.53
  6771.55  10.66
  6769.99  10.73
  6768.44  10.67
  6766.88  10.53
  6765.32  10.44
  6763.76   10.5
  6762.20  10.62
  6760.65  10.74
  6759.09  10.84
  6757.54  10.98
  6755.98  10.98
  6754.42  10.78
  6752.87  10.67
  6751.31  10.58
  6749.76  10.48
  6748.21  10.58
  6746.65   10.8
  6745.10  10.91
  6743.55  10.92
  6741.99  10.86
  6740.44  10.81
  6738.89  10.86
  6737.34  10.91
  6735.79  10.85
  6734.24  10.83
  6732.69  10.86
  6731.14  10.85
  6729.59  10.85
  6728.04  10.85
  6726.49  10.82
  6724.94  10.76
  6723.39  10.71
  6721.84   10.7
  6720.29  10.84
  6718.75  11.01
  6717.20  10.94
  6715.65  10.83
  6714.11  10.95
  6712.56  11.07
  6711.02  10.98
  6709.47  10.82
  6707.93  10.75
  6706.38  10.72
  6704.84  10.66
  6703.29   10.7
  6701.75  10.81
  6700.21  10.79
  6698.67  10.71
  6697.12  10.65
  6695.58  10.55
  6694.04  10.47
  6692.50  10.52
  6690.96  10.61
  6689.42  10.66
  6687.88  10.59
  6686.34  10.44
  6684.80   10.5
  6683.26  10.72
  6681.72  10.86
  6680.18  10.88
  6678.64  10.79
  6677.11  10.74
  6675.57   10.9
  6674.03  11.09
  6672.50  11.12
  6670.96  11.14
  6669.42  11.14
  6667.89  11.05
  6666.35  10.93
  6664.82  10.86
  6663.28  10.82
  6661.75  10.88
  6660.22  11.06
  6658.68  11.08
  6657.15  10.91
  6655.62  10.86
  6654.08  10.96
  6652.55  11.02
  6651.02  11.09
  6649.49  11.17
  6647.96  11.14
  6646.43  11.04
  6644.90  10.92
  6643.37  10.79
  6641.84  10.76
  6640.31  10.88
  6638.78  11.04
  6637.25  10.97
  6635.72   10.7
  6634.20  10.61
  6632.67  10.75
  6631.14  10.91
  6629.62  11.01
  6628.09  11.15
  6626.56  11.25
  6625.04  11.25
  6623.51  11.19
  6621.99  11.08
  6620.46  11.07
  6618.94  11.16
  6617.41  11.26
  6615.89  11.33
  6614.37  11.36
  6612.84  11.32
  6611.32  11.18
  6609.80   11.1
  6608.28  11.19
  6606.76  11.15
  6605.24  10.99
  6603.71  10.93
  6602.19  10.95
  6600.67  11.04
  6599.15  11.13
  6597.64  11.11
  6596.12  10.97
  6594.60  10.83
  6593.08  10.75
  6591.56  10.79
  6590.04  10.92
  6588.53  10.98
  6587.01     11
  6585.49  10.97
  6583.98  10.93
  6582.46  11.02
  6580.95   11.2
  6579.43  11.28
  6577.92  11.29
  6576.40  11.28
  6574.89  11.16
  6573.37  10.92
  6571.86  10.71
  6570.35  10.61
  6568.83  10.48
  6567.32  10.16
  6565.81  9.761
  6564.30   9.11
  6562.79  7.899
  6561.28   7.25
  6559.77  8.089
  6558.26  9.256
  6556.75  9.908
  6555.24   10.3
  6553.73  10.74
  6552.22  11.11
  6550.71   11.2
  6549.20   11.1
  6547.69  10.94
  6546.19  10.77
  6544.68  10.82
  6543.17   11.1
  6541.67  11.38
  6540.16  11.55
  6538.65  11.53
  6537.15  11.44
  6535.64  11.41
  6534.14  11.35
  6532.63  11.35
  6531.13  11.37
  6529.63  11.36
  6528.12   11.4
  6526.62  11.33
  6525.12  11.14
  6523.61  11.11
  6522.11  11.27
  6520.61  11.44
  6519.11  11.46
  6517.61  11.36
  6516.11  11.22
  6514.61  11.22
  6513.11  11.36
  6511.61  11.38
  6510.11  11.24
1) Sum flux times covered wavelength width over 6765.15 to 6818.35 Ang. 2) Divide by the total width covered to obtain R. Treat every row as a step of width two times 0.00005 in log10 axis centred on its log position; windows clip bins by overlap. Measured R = 10.6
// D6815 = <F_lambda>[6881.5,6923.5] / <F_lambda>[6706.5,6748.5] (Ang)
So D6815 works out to 0.9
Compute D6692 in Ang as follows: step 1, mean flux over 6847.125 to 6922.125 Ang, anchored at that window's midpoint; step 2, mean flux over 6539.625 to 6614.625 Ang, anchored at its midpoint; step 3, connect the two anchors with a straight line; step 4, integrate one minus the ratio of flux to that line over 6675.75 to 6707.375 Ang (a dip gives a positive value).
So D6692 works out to -0.4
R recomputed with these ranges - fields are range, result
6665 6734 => 10.8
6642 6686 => 10.9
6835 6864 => 10.4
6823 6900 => 10.4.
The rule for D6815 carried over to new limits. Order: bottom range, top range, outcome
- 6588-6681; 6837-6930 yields 0.94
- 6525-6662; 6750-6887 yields 0.97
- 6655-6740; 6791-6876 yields 0.97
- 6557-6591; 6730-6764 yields 1.05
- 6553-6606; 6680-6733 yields 1.03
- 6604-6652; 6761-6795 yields 0.96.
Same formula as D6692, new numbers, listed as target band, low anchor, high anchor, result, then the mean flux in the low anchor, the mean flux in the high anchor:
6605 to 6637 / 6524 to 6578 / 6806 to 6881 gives -1.5 Ang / 10.6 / 10.5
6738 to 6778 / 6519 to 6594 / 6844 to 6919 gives -0.9 Ang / 10.7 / 10.3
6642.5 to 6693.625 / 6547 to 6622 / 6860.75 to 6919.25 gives -1.5 Ang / 10.7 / 10.3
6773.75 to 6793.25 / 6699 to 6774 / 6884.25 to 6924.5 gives 0.1 Ang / 10.8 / 10.3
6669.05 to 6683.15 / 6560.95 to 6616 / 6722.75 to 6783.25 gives -0.3 Ang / 10.8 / 10.7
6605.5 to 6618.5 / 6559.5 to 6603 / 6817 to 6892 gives -0.9 Ang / 10.5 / 10.4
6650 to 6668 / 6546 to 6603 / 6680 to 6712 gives -0.5 Ang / 10.5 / 10.7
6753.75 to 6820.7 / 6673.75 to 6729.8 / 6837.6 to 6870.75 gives -0.6 Ang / 10.8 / 10.4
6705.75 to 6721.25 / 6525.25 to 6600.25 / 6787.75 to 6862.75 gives -0.4 Ang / 10.7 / 10.5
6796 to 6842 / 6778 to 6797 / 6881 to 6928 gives -0.3 Ang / 10.6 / 10.3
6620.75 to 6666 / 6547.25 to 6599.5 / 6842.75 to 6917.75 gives -2.3 Ang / 10.5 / 10.3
